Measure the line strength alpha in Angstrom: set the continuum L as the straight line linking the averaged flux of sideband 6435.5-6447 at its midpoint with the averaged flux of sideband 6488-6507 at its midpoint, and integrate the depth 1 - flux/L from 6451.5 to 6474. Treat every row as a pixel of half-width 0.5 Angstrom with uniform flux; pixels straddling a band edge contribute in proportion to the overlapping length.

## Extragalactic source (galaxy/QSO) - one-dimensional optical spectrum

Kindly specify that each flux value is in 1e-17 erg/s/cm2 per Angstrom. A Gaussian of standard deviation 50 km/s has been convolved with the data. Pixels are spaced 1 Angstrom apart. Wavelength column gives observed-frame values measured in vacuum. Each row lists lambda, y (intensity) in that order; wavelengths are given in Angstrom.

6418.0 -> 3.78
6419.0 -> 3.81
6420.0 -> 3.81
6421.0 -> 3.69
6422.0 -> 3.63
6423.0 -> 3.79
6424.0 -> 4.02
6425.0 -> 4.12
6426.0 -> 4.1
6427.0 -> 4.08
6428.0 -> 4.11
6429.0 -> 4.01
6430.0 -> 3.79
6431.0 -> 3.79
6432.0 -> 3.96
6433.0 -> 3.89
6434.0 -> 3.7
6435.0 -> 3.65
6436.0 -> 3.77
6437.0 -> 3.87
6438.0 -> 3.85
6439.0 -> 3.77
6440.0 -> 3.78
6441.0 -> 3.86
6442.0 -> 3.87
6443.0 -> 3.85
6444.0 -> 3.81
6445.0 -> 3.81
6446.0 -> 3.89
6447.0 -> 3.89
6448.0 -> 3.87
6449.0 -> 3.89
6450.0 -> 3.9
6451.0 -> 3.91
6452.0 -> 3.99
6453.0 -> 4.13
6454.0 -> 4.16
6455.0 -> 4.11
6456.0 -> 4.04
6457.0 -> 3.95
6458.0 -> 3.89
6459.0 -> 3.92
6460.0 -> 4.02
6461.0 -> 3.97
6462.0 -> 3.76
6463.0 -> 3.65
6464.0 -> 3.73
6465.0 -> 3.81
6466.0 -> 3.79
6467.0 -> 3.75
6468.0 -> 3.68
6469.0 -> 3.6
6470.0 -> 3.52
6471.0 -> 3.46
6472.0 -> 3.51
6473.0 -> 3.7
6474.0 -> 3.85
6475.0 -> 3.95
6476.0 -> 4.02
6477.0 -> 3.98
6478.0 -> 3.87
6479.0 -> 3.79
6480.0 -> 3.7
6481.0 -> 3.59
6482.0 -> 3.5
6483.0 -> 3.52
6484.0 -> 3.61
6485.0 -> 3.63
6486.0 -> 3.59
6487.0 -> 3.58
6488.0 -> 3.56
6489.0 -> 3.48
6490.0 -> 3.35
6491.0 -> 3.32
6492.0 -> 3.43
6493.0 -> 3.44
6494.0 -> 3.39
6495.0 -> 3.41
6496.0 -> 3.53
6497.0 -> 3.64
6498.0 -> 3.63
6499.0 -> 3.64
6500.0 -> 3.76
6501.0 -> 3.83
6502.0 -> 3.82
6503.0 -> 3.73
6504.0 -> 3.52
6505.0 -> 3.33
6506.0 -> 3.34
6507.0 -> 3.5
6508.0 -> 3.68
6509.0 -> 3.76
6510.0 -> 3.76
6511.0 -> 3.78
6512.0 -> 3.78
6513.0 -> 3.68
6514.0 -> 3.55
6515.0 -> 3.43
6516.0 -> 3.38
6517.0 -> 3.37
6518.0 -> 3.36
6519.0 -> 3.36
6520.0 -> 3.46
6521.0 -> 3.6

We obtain -0.64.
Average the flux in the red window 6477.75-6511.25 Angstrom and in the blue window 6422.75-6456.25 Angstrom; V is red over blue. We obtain 0.92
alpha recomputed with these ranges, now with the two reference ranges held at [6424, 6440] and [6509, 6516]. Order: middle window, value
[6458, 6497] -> 1.03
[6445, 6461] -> -0.55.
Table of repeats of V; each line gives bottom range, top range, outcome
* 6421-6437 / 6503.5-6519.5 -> 0.91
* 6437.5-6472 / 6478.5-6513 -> 0.93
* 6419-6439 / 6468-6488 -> 0.95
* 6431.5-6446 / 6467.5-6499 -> 0.94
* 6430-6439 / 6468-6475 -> 0.96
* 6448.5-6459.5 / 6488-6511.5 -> 0.89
